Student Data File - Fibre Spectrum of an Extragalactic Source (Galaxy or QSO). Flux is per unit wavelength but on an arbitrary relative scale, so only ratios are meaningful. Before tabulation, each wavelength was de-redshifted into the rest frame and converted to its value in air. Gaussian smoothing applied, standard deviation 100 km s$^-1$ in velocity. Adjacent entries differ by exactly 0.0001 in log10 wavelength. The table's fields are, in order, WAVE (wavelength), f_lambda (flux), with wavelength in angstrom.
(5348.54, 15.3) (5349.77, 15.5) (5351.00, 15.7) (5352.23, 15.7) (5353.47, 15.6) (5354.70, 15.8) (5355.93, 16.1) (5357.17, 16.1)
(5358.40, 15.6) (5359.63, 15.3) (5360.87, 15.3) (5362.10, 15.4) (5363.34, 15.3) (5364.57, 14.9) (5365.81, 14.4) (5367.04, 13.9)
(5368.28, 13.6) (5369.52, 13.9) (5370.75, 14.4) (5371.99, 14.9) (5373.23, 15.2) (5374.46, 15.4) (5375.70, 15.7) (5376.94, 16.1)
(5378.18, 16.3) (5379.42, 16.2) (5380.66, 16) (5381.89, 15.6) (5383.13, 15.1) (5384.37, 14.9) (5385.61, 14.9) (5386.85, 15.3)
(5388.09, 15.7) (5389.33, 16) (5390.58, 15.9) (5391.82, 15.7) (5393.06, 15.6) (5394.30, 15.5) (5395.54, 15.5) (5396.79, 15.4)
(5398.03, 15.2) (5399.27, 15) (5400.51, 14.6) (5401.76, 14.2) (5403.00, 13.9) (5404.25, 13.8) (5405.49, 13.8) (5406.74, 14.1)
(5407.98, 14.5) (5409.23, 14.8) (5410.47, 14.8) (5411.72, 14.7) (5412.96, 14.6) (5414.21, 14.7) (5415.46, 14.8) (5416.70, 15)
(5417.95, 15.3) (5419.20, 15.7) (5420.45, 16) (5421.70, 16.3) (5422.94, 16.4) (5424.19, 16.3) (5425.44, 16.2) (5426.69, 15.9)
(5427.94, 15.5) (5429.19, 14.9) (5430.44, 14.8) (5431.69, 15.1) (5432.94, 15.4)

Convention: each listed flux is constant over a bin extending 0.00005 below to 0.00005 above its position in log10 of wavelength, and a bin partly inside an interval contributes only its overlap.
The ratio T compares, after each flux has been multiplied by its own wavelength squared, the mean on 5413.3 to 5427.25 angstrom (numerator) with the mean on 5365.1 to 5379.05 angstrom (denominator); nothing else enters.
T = 1.07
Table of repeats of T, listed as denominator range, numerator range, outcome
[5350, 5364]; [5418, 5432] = 1.03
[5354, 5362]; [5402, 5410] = 0.92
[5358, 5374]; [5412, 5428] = 1.08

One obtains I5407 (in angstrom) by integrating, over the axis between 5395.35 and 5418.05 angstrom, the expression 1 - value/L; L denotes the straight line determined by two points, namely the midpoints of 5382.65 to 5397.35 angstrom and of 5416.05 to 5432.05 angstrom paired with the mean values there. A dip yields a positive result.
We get 1.34 angstrom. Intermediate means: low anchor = 15.5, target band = 14.6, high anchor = 15.7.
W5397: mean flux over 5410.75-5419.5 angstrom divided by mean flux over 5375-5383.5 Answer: 0.9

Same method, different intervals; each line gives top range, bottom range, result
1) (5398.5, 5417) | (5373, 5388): 0.93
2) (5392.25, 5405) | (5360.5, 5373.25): 1.02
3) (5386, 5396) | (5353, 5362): 1.00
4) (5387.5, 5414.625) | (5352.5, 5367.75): 0.97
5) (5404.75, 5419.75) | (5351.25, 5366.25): 0.95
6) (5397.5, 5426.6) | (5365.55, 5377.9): 1.01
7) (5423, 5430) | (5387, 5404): 1.04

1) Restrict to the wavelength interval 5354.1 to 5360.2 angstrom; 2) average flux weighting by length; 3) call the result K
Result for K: 15.8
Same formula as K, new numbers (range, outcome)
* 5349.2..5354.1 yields 15.6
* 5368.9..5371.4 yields 14.2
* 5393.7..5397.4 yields 15.4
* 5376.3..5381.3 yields 16.2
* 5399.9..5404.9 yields 14.1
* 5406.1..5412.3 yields 14.6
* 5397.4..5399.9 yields 15.2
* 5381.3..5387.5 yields 15.2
